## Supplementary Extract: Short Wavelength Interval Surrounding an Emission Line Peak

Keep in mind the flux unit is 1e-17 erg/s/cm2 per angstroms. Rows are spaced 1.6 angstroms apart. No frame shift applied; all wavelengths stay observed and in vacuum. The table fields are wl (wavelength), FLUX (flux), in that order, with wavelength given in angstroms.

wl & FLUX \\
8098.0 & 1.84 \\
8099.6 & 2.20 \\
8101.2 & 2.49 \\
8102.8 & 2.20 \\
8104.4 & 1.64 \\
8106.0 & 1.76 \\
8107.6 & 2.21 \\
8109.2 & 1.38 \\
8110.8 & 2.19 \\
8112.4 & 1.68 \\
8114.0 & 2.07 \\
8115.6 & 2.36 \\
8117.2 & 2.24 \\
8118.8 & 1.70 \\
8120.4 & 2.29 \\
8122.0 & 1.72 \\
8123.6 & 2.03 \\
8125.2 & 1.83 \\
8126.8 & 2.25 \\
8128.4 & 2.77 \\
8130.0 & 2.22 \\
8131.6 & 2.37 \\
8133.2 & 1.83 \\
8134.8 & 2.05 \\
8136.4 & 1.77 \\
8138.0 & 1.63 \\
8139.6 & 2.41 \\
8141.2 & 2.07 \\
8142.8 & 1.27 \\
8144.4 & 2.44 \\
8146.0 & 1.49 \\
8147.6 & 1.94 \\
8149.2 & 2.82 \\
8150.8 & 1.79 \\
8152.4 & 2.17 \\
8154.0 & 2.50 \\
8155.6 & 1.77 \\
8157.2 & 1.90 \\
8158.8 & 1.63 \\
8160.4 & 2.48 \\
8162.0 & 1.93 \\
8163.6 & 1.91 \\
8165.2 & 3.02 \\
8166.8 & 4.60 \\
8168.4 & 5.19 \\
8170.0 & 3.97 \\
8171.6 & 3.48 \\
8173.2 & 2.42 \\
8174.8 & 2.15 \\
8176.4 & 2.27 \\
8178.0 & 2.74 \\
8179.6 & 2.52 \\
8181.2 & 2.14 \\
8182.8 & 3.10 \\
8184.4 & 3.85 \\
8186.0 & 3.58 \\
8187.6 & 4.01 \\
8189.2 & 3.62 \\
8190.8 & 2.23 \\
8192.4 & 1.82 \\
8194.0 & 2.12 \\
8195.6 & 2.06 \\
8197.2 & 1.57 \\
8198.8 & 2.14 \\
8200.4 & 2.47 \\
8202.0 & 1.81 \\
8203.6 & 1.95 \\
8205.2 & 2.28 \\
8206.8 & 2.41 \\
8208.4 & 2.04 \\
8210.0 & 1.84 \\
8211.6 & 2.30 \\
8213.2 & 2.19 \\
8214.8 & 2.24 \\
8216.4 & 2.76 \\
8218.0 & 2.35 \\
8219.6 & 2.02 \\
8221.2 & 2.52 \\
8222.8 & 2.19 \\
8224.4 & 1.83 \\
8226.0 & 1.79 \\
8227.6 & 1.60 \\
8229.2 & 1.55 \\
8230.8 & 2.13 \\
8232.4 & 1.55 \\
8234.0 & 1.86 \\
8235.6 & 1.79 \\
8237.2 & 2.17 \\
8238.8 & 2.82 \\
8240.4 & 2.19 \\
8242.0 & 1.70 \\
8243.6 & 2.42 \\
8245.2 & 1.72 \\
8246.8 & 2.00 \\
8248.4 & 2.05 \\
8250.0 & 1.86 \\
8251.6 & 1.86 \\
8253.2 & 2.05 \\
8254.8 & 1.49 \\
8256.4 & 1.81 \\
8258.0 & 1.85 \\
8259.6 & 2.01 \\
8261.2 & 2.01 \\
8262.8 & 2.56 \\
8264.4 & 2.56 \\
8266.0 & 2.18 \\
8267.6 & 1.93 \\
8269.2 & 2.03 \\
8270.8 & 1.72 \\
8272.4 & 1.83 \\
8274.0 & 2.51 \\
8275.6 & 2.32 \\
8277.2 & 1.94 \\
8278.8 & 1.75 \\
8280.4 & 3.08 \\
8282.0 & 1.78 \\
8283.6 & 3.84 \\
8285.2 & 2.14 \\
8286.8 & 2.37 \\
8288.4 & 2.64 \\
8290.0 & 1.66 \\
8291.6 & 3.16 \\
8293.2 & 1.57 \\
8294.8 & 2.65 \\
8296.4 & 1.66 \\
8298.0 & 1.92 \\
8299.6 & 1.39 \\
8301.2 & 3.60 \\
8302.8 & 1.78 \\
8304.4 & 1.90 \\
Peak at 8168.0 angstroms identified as [S II] 6716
